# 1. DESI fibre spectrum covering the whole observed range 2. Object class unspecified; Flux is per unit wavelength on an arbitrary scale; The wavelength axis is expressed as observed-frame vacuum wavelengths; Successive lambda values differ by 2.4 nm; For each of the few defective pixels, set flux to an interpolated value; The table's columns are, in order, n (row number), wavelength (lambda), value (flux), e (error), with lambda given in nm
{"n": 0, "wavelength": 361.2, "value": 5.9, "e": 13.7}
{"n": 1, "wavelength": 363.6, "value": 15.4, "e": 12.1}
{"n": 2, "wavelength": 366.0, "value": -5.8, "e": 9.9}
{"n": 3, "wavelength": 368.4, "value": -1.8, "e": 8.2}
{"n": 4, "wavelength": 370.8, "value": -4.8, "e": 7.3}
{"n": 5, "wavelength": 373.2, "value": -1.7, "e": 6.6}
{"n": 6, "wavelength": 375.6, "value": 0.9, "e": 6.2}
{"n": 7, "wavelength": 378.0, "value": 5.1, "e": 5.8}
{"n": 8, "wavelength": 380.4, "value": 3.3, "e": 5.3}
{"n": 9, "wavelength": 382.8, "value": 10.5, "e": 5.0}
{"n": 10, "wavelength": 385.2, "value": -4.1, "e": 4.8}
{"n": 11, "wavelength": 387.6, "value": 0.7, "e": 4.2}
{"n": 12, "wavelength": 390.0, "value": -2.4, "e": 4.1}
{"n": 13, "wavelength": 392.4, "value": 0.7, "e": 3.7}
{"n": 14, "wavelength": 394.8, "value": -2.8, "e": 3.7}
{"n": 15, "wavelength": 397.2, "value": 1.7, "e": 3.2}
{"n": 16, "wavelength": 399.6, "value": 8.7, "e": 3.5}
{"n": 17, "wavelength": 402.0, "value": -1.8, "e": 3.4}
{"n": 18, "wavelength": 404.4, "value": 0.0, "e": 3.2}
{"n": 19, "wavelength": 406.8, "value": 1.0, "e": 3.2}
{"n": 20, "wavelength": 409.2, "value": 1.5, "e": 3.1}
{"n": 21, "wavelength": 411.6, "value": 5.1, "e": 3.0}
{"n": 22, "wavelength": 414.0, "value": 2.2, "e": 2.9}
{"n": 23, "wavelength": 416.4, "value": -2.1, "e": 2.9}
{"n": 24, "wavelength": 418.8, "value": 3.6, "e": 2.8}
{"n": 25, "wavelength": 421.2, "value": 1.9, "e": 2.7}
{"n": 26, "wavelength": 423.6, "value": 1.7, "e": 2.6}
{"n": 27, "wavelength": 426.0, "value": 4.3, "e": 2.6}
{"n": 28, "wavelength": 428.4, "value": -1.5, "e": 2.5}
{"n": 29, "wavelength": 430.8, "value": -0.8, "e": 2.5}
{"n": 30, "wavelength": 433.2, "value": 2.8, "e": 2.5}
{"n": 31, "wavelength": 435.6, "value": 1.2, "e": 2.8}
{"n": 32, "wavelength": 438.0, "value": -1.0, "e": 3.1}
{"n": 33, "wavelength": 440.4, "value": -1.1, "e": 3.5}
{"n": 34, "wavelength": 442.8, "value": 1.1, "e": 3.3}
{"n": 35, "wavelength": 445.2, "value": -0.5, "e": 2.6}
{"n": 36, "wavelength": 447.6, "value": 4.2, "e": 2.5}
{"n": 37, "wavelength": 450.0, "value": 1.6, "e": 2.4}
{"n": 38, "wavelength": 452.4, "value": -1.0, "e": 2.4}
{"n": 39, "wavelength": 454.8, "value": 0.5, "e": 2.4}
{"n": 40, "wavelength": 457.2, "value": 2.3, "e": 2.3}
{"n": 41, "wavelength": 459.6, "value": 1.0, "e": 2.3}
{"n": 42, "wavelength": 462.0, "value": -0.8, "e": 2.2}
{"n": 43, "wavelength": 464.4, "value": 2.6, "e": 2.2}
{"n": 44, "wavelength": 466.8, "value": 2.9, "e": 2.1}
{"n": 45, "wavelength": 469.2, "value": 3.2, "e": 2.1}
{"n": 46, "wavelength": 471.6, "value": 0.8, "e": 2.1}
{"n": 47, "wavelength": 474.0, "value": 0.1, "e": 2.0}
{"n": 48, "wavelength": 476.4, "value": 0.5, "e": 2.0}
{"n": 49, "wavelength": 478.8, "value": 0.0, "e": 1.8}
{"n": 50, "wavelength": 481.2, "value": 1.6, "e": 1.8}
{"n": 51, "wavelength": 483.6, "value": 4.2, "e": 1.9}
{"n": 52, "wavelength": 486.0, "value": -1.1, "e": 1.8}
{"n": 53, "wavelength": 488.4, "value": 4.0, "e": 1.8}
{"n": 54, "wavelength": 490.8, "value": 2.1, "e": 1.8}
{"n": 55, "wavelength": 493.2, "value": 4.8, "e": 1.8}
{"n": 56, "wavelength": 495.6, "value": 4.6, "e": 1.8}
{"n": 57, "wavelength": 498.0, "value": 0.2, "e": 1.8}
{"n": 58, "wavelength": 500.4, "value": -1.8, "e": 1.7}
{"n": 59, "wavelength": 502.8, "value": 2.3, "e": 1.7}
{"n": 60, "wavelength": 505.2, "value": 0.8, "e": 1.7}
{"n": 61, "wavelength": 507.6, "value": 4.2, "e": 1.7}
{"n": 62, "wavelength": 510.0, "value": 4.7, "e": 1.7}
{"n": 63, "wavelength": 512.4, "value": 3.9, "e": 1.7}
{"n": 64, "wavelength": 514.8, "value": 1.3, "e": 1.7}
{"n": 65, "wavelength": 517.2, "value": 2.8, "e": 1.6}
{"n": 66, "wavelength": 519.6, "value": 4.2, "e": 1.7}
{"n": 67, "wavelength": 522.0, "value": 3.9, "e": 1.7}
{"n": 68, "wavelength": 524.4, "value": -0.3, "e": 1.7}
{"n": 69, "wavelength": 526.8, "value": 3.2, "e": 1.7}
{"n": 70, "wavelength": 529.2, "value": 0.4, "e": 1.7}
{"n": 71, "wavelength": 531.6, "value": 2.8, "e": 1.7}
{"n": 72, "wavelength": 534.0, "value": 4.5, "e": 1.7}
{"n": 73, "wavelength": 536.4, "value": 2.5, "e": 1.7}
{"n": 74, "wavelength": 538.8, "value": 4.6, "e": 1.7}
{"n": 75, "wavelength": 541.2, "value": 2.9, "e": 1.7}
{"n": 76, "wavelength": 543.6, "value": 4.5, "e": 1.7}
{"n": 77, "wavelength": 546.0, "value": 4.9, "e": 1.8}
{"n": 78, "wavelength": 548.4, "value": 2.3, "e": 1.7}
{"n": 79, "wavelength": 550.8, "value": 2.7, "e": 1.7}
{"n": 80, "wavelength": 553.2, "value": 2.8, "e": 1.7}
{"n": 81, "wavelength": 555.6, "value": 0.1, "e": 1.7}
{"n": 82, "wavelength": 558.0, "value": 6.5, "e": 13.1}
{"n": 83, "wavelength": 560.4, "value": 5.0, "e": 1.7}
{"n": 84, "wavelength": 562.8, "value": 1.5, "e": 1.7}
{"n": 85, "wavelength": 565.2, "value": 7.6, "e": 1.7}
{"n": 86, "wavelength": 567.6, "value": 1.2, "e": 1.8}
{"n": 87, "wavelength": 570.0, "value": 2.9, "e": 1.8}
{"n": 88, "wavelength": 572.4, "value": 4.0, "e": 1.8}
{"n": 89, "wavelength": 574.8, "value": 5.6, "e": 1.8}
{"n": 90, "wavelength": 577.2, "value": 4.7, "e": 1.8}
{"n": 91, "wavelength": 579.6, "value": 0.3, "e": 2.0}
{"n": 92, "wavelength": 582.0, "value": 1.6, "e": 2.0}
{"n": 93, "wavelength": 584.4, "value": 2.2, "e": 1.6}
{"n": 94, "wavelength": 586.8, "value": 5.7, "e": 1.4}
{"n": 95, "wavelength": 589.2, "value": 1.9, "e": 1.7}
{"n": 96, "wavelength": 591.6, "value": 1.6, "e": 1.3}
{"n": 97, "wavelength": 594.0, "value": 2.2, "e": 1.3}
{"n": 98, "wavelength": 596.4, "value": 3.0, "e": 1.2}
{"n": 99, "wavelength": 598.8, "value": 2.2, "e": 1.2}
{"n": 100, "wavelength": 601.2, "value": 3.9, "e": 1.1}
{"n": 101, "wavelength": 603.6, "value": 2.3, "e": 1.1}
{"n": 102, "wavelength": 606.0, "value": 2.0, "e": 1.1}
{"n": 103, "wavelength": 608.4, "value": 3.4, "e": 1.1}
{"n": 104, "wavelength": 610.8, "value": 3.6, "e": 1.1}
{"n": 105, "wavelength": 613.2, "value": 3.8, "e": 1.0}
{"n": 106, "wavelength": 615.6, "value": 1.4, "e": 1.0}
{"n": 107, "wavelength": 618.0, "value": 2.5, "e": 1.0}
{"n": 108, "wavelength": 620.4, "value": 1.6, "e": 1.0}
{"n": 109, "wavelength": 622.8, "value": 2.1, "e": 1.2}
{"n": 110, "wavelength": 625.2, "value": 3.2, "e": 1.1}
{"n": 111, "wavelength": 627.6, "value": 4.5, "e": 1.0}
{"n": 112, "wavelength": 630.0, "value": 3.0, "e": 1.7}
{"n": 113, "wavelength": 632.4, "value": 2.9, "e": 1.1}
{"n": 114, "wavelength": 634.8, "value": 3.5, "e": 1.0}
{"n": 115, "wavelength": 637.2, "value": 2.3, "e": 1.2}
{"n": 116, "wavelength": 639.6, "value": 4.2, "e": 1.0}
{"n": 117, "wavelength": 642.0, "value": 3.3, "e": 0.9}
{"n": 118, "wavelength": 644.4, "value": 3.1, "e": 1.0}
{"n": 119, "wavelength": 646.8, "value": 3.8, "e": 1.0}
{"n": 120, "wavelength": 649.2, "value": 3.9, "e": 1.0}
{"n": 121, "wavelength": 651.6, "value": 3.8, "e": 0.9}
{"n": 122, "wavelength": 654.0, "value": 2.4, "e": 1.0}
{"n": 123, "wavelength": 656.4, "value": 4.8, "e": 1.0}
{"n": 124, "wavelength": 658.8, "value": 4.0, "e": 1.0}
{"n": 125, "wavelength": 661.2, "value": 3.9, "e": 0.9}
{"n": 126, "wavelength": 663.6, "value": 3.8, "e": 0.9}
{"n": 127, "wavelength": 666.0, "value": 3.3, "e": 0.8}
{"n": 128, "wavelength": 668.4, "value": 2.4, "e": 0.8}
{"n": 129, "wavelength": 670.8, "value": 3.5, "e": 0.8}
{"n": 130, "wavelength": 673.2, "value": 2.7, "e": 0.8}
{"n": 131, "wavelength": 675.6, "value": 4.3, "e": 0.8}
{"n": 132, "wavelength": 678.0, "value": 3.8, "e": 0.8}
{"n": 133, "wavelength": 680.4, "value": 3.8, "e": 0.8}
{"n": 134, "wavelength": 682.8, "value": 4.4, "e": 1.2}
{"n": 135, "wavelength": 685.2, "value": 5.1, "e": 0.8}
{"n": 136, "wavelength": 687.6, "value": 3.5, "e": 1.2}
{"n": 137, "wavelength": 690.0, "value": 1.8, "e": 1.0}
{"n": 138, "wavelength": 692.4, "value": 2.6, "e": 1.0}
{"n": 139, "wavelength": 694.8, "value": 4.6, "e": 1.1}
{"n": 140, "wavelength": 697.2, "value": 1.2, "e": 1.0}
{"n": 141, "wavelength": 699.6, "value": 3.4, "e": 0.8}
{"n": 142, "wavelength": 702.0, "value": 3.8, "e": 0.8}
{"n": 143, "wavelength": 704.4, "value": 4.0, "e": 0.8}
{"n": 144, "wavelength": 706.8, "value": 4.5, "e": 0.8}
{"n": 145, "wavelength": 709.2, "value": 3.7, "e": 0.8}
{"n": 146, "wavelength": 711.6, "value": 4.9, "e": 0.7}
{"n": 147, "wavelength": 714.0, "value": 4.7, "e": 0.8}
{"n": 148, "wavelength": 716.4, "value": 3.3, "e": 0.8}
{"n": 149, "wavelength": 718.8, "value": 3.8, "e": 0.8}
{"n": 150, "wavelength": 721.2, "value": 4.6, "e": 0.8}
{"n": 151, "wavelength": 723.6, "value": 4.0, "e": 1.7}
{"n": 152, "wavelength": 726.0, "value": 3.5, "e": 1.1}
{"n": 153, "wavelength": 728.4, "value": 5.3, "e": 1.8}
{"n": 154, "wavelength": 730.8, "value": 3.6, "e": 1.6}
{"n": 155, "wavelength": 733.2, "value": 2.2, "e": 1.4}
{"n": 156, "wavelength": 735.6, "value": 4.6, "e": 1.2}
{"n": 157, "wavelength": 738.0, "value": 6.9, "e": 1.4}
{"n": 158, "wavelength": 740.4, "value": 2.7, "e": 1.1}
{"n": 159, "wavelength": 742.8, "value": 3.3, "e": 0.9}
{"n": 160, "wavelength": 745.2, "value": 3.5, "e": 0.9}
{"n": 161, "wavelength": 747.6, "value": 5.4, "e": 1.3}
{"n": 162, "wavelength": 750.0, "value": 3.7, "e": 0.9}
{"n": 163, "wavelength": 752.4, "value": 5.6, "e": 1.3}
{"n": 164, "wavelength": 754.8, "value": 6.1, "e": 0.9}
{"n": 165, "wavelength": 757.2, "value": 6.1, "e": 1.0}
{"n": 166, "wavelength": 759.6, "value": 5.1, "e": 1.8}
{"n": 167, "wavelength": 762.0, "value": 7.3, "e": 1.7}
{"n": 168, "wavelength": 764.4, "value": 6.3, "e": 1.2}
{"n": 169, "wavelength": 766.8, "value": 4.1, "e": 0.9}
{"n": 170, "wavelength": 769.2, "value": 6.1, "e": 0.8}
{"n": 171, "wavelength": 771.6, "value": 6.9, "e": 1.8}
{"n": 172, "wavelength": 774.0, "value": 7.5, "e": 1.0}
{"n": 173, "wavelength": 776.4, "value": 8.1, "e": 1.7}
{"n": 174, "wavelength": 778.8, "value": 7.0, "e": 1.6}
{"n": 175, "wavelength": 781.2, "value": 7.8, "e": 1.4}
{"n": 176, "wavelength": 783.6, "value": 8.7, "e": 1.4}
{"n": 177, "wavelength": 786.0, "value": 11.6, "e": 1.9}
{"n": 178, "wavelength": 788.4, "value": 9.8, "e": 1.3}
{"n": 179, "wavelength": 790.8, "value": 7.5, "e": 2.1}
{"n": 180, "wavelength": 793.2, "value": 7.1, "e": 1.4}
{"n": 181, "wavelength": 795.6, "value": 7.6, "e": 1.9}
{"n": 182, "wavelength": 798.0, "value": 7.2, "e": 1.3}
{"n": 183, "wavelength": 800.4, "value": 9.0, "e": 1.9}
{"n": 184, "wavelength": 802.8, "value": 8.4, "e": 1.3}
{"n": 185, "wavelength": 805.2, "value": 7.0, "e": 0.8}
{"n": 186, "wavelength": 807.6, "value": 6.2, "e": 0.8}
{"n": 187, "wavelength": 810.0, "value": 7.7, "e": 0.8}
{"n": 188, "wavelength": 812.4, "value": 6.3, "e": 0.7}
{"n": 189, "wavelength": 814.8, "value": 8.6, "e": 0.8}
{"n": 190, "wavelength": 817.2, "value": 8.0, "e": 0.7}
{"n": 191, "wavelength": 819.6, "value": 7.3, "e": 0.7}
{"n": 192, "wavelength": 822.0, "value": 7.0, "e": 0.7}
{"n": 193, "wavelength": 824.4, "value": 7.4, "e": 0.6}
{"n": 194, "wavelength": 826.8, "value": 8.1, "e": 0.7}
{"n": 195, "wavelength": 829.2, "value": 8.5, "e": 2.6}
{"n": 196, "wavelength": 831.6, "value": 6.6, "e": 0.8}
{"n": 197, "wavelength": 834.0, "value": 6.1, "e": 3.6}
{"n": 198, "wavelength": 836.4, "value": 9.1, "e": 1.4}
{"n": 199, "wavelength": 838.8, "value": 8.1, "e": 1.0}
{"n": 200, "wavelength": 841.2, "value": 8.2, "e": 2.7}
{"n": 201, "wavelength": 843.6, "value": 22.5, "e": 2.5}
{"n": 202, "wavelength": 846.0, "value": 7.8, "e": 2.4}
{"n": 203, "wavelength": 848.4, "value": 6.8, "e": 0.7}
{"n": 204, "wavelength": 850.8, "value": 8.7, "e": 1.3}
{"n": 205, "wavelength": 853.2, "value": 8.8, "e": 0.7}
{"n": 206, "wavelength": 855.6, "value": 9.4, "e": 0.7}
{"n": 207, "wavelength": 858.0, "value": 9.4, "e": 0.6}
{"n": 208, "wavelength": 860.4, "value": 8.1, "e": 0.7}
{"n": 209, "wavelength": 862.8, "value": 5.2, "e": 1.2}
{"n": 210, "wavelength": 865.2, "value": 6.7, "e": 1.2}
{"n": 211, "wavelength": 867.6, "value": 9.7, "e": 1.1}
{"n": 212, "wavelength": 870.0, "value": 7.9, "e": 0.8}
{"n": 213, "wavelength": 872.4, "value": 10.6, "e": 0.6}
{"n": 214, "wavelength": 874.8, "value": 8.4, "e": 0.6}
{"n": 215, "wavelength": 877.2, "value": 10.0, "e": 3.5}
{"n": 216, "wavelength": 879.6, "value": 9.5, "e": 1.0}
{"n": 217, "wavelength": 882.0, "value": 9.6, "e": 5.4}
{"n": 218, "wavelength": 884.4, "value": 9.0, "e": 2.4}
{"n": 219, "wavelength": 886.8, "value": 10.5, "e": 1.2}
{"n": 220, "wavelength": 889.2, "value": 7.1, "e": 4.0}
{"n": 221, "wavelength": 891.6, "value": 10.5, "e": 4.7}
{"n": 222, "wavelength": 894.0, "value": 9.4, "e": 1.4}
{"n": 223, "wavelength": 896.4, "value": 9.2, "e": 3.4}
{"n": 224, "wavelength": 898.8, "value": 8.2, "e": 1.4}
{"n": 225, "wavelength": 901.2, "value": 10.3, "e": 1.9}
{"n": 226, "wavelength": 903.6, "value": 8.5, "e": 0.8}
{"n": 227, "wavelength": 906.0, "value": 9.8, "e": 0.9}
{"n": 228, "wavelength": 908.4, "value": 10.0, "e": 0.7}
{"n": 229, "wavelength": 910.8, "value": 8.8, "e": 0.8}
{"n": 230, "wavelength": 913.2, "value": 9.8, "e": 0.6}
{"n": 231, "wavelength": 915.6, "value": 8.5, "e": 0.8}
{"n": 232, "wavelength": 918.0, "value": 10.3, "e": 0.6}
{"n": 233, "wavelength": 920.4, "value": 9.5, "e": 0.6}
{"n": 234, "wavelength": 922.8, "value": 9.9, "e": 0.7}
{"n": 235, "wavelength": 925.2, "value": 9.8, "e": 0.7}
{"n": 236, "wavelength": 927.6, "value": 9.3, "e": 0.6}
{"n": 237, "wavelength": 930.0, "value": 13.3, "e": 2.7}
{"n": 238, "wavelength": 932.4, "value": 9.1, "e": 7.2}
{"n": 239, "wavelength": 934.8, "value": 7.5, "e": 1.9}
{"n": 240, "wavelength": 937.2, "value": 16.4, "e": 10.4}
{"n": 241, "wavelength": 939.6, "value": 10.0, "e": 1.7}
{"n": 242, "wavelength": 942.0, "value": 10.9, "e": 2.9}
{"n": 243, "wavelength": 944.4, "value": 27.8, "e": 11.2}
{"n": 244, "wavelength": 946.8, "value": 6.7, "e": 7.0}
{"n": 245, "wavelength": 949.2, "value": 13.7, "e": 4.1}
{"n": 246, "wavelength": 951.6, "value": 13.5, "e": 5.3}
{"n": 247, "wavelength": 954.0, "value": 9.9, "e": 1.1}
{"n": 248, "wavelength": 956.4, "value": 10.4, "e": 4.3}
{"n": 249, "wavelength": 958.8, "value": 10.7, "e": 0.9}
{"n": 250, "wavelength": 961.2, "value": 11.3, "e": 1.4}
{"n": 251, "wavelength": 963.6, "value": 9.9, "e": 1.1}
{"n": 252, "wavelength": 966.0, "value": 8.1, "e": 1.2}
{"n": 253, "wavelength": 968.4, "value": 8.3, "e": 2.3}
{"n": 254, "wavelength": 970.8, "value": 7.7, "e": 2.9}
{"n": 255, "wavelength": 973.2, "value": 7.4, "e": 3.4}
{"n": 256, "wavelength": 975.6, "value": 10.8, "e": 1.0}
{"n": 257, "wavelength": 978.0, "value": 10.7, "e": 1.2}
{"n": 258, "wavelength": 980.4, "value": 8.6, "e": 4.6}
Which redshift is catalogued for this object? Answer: 0.935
